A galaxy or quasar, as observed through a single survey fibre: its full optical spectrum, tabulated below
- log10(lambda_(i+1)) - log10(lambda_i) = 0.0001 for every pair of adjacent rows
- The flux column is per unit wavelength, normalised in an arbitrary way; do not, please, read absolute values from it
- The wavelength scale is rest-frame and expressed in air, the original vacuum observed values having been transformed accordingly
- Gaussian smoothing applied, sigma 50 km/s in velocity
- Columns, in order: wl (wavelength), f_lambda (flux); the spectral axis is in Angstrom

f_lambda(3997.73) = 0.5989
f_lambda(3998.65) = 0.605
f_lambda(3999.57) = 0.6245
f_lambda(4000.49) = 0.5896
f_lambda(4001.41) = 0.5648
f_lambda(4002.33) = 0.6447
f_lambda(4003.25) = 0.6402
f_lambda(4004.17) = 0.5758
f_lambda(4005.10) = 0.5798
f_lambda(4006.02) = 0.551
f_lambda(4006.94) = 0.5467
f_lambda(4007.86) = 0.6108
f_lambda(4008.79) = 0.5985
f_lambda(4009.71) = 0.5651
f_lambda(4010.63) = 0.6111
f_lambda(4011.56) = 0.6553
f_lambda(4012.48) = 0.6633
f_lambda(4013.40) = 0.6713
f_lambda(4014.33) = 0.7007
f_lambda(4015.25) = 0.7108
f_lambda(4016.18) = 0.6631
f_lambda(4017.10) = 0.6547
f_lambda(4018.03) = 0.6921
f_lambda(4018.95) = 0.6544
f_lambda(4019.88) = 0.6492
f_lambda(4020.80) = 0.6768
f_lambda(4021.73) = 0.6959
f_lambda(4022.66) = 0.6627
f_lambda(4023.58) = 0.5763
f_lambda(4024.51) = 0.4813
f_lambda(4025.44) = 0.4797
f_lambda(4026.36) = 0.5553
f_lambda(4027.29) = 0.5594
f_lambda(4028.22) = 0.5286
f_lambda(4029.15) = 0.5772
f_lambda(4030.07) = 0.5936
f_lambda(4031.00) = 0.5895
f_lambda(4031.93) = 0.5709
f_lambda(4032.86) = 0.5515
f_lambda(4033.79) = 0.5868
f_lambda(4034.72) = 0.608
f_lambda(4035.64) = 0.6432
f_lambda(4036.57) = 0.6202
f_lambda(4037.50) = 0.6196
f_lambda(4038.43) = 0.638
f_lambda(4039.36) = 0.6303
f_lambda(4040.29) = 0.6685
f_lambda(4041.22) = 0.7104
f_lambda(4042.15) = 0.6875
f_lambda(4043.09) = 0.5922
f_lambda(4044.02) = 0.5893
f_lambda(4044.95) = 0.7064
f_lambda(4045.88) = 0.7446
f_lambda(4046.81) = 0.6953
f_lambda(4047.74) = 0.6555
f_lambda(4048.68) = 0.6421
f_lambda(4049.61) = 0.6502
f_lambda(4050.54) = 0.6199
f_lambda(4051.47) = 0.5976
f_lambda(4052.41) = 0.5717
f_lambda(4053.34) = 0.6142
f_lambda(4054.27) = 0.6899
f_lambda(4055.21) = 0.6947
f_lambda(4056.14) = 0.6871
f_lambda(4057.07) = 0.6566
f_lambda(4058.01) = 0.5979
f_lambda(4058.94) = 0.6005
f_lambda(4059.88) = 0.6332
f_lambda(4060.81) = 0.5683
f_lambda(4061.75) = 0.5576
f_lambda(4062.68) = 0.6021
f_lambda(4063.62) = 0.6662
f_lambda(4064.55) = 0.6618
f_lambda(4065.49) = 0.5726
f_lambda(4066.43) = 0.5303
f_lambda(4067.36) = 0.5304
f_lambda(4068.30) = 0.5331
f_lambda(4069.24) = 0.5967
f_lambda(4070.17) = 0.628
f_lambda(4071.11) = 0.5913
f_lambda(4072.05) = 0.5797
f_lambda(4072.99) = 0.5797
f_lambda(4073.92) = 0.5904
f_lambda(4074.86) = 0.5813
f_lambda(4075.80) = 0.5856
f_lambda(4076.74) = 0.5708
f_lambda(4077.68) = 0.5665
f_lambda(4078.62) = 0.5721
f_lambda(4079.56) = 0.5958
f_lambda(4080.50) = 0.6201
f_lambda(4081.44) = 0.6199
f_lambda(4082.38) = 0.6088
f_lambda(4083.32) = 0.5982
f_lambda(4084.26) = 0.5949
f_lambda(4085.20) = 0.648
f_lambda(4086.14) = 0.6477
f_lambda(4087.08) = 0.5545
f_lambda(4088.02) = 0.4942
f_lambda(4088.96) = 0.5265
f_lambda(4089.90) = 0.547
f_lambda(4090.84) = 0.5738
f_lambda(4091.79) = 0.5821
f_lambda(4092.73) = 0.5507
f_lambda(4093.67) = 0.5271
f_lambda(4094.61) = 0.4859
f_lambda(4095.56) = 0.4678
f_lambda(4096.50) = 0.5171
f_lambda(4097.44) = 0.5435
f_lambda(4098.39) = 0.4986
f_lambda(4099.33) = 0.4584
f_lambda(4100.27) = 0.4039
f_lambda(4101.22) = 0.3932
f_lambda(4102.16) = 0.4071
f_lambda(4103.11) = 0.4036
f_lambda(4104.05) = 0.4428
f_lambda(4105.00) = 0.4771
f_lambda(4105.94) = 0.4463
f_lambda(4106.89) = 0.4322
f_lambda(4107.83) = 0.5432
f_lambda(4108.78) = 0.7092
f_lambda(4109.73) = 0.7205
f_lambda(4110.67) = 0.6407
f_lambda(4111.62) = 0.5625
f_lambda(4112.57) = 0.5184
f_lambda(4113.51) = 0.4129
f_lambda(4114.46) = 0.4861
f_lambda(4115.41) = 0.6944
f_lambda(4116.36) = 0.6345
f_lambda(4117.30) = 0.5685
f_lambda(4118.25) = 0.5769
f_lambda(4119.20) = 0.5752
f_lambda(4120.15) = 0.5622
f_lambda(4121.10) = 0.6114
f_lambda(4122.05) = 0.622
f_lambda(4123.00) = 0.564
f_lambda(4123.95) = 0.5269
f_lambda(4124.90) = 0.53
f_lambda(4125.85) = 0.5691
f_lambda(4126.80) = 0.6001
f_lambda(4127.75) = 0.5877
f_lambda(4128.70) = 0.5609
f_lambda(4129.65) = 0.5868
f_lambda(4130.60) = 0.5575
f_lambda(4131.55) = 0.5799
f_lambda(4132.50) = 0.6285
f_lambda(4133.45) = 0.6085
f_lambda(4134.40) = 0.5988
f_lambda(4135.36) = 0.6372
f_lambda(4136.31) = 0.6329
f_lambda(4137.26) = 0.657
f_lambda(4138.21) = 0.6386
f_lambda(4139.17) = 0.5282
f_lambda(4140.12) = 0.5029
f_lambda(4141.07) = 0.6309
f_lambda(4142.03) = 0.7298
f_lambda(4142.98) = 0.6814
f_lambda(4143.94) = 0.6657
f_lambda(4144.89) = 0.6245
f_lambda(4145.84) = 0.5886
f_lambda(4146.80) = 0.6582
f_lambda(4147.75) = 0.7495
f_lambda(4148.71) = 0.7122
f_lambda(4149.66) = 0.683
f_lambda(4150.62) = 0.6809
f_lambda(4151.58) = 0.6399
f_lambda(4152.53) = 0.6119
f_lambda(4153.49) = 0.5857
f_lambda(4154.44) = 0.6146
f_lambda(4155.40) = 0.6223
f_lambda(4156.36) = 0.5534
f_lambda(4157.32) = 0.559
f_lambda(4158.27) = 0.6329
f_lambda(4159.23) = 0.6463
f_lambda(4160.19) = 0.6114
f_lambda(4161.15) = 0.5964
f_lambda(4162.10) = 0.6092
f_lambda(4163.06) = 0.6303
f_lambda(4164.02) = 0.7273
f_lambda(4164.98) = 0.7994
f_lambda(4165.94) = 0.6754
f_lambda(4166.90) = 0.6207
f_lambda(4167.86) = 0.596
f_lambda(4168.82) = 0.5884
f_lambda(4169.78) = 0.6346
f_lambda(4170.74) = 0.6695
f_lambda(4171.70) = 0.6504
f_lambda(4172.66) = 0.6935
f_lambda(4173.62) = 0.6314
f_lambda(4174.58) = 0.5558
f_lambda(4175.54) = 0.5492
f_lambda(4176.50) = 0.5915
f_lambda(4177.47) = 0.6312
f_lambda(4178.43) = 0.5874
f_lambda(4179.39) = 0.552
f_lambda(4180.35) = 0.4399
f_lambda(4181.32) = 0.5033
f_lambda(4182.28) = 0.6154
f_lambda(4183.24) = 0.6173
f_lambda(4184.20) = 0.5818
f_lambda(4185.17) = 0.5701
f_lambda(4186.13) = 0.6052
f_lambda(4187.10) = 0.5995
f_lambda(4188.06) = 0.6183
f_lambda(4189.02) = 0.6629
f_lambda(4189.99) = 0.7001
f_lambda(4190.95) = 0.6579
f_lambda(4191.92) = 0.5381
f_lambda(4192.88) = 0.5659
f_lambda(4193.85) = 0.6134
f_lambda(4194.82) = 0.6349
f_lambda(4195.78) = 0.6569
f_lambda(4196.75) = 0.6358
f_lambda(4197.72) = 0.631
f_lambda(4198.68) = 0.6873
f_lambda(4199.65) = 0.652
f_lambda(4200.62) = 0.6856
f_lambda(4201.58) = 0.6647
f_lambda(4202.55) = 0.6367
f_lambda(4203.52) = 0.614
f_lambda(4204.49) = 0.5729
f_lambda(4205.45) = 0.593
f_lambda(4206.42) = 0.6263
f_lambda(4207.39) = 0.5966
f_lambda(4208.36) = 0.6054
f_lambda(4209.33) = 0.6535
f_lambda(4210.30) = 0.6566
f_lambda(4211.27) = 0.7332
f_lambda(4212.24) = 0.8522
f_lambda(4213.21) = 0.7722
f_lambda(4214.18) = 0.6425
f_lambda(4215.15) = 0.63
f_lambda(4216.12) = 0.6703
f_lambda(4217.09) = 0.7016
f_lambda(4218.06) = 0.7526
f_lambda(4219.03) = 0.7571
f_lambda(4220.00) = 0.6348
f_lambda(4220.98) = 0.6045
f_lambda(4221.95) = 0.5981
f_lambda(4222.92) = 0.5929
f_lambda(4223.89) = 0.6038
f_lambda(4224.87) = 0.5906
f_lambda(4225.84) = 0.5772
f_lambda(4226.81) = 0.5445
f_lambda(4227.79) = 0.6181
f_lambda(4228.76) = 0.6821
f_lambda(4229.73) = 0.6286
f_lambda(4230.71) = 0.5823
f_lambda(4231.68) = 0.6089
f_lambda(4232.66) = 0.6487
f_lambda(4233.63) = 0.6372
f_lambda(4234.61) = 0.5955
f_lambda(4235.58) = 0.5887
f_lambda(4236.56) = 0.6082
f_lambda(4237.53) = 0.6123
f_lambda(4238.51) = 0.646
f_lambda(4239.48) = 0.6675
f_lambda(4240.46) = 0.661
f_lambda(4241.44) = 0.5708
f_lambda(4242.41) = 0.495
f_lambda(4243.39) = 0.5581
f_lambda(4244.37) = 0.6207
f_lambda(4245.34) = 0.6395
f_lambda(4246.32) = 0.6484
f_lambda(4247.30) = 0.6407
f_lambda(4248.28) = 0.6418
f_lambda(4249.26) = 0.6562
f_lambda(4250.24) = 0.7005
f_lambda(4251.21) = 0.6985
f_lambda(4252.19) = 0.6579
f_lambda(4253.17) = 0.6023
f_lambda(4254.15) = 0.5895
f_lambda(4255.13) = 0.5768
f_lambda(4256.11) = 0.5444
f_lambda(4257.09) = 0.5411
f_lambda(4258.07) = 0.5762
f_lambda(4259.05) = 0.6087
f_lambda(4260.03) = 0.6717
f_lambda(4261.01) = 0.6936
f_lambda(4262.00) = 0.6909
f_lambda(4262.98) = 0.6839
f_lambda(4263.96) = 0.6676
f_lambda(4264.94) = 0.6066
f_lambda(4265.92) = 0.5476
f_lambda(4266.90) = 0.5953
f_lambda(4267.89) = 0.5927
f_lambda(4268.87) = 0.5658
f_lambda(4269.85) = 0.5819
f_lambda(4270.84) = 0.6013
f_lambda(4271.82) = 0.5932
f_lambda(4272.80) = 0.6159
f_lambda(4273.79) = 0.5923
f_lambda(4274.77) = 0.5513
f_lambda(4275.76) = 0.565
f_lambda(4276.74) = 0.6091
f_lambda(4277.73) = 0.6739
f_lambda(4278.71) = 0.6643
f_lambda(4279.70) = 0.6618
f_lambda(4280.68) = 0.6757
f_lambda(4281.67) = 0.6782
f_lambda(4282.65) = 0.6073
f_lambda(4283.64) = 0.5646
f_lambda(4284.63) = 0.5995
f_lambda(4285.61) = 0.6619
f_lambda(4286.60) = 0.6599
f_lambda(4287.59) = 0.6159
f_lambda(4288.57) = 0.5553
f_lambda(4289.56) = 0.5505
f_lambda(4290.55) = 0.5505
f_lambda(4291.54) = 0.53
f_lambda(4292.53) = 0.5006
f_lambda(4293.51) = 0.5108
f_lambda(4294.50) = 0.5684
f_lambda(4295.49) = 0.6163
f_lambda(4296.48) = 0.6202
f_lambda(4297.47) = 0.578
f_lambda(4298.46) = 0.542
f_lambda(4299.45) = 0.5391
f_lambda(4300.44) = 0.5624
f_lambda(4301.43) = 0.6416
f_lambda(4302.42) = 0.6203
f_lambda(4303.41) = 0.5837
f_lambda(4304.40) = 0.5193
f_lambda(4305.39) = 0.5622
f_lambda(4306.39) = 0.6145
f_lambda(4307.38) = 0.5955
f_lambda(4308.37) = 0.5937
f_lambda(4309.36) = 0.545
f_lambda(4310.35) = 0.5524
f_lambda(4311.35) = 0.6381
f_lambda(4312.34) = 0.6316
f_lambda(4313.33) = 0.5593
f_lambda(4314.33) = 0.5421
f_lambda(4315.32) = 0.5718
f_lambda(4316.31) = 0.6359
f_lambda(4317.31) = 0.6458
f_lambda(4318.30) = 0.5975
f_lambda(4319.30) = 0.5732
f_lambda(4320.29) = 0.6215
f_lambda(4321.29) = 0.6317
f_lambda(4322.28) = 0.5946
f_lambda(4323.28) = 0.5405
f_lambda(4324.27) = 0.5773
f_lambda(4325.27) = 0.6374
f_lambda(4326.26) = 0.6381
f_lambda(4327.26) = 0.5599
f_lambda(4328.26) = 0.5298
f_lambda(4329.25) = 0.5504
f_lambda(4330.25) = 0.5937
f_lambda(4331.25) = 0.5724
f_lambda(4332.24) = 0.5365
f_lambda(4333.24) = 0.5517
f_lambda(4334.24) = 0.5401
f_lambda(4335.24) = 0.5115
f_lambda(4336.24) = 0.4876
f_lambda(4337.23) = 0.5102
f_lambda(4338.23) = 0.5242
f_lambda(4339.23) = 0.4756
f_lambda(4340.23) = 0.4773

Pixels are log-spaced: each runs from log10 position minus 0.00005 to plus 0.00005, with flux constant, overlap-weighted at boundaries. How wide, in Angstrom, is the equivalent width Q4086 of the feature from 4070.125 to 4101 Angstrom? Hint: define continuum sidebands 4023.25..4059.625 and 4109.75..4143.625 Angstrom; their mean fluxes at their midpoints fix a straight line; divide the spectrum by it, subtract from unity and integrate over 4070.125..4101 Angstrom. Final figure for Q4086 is 2.32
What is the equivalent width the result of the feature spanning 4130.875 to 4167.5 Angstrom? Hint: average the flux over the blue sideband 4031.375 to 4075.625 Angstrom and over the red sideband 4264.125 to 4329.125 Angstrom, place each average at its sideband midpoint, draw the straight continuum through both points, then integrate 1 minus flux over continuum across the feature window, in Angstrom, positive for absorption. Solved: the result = -1.6 Angstrom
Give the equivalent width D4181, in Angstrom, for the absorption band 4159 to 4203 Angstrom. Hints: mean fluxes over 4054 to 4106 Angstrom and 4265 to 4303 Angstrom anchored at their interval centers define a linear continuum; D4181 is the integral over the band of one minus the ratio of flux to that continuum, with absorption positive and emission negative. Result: -3.37 Angstrom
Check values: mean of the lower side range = 0.562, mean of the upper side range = 0.594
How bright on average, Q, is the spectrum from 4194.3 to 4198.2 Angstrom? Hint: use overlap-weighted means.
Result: 0.639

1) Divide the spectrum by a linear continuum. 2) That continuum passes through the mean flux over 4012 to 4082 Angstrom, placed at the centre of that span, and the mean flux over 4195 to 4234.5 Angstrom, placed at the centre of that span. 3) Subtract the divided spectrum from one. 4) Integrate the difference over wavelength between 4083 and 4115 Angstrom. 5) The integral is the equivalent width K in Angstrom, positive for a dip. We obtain 5.2 Angstrom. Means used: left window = 0.617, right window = 0.645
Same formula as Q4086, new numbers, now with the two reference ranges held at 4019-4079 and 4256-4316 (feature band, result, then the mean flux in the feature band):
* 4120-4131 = 0.6 Angstrom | 0.574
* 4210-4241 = -2.4 Angstrom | 0.647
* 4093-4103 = 2.3 Angstrom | 0.469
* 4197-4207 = -0.6 Angstrom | 0.636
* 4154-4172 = -0.9 Angstrom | 0.633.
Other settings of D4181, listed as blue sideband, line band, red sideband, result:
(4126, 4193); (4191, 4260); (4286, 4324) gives -3.33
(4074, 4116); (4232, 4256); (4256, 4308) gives -1.42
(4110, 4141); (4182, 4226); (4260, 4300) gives -3.61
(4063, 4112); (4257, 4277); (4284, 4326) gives -0.98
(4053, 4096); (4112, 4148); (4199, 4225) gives 1.18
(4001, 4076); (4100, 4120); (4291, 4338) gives 2.55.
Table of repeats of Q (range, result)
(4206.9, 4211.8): 0.65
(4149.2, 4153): 0.653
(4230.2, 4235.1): 0.614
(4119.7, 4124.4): 0.577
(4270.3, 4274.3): 0.6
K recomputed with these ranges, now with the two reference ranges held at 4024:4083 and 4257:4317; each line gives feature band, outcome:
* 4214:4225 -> -0.9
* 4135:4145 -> -0.4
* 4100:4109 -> 2.1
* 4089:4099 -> 1.3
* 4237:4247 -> -0.2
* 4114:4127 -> 0.5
